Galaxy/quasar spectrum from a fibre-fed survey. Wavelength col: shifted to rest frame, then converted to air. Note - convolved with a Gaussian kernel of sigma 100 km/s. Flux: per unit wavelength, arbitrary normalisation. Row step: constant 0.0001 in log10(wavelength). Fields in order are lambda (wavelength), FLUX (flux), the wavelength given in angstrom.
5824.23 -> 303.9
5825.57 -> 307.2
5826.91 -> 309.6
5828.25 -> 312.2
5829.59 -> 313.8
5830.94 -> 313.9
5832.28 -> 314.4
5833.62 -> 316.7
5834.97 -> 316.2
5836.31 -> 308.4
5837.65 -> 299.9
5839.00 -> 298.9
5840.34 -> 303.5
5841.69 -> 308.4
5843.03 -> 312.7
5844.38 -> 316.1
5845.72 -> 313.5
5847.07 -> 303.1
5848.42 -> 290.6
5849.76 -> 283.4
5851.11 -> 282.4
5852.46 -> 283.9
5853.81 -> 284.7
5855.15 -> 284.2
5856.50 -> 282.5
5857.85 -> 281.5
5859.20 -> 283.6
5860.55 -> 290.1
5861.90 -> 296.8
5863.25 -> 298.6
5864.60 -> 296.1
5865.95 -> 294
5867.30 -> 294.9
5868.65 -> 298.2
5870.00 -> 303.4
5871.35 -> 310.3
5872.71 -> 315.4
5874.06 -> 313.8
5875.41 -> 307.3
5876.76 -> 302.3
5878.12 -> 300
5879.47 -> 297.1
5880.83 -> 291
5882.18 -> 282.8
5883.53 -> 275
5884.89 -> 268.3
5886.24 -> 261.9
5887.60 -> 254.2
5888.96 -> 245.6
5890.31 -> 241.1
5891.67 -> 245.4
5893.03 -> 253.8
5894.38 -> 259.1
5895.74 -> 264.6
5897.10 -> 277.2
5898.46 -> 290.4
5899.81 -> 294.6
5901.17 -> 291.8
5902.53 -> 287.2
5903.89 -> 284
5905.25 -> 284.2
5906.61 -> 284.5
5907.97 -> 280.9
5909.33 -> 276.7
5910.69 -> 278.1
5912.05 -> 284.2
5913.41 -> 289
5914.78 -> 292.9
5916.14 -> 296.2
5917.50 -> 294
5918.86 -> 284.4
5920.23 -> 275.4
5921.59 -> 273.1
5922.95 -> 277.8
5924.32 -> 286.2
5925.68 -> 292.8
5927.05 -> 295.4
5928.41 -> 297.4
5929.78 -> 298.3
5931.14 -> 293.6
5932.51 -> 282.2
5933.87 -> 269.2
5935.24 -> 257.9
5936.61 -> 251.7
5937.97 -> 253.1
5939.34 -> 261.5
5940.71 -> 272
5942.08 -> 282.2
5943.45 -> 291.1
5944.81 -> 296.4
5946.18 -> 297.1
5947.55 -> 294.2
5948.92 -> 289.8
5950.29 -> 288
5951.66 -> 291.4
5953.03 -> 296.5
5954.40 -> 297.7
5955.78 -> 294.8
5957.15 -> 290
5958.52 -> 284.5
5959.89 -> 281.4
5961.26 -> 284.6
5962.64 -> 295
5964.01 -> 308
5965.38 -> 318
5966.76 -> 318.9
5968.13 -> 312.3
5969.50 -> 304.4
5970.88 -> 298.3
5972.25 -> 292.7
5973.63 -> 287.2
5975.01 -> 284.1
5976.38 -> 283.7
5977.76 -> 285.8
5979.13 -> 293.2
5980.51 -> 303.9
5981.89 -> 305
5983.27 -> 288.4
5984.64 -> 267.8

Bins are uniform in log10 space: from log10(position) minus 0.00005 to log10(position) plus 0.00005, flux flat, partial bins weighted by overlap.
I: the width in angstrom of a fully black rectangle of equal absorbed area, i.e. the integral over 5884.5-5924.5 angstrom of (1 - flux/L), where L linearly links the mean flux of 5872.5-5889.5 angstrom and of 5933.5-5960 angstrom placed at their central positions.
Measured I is 1.17 angstrom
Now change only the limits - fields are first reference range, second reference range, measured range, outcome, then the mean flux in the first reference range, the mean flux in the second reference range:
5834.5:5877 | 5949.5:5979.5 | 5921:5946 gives 1.4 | 299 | 295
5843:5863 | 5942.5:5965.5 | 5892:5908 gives 0.8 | 292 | 293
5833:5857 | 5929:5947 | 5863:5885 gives -0.4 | 299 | 278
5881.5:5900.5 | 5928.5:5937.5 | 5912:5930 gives -1.0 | 265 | 276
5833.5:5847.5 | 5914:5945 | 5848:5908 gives 2.6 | 309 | 281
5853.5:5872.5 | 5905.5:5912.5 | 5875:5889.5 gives 0.4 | 294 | 281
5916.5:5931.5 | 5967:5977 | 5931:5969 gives 0.6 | 288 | 296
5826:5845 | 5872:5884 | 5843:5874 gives 0.8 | 310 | 299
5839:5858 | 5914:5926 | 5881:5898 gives 1.6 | 296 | 286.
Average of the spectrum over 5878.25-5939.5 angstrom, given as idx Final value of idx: 278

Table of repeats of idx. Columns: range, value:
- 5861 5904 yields 284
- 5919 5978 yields 288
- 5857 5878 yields 299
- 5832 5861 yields 298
